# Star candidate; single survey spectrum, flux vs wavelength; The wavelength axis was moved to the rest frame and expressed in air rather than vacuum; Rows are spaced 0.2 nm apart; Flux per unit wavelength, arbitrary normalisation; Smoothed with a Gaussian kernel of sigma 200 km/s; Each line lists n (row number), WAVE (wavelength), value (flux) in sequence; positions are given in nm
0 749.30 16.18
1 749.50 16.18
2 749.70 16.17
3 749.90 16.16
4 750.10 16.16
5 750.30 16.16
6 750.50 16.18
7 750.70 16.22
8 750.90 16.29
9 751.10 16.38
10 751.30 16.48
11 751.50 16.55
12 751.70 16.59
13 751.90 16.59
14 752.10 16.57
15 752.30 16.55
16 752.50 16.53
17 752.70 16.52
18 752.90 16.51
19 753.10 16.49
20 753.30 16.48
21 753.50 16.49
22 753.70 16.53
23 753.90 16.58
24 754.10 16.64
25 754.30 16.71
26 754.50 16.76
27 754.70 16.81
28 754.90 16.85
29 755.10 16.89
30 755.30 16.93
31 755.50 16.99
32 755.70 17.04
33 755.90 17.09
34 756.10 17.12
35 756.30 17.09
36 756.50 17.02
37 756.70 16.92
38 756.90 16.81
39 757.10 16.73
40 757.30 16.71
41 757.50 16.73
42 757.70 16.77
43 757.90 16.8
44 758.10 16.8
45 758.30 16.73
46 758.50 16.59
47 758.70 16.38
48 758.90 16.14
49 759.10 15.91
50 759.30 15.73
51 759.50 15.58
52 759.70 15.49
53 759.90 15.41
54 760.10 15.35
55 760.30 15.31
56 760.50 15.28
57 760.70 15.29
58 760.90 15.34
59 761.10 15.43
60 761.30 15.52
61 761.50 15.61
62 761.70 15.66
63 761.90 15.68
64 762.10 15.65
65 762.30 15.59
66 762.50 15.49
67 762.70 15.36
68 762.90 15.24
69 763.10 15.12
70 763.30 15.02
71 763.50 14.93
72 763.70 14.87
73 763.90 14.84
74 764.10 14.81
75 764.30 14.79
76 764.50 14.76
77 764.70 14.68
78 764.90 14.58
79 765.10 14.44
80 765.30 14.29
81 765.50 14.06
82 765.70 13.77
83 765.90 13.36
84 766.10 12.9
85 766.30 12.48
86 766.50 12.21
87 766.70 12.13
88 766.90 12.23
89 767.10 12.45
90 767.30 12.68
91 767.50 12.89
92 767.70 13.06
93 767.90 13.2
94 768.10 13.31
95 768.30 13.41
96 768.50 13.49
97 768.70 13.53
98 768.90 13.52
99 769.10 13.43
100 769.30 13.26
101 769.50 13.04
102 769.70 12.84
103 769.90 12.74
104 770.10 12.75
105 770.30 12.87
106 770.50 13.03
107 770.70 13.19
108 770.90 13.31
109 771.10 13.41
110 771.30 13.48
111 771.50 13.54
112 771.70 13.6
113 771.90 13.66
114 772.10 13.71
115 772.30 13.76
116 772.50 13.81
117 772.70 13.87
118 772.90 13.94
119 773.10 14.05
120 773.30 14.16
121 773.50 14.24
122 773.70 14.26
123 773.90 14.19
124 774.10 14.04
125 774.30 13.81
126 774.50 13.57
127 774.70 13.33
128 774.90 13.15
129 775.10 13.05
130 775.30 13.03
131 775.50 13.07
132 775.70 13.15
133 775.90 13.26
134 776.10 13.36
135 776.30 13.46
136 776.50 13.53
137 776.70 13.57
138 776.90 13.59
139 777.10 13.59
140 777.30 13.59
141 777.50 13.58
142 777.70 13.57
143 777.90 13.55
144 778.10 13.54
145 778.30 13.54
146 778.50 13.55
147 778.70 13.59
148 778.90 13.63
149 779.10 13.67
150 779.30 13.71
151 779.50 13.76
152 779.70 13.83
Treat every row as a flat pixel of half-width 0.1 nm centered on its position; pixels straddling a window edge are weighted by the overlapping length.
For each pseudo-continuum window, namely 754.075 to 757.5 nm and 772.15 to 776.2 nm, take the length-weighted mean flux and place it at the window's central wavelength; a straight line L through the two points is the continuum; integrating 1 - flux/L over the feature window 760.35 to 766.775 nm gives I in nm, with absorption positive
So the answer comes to 0.35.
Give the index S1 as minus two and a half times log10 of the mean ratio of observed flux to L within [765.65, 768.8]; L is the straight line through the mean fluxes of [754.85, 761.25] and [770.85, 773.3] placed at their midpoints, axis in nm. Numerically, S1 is 0.13 mag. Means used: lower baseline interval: 16.3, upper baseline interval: 13.7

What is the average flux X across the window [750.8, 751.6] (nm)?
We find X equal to 16.4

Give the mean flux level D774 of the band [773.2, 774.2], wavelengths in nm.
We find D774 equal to 14.2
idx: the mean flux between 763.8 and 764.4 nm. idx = 14.8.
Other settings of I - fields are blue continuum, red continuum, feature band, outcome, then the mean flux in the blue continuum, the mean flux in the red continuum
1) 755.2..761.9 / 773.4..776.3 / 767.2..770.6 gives 0.33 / 16.2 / 13.5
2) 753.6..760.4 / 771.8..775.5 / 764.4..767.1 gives 0.28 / 16.5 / 13.7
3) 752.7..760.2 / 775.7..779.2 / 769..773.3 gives 0.30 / 16.6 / 13.5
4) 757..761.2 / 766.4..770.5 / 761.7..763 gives -0.05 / 16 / 13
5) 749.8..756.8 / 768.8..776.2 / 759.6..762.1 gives -0.01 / 16.6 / 13.5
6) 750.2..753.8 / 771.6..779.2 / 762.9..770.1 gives 0.52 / 16.5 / 13.6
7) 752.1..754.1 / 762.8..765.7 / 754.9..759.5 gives -0.24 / 16.5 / 14.7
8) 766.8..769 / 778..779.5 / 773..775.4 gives -0.06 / 13.1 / 13.6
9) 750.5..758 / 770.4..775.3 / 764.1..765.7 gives 0.05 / 16.7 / 13.7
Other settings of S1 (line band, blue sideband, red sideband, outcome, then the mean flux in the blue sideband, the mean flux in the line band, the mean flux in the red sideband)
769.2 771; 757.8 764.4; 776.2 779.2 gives 0.117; 15.6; 13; 13.6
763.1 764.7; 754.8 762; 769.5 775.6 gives 0.024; 16.3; 14.9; 13.5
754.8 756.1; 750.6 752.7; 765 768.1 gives -0.091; 16.5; 17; 13.1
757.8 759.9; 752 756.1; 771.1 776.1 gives -0.015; 16.7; 16.2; 13.6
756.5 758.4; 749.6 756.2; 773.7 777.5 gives -0.055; 16.6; 16.8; 13.5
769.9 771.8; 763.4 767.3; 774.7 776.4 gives 0.021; 13.8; 13.2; 13.2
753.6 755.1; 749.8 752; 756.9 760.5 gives -0.029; 16.3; 16.7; 16.2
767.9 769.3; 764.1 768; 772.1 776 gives 0.009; 13.5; 13.4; 13.7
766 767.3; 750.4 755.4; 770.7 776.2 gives 0.175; 16.6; 12.4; 13.6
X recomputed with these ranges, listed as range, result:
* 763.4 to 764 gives 14.9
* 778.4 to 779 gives 13.6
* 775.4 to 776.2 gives 13.2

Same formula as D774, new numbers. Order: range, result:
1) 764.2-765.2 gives 14.6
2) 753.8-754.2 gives 16.6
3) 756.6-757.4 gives 16.8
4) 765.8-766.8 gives 12.6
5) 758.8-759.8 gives 15.8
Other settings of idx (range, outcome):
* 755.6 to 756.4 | 17.1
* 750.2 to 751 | 16.2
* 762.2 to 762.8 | 15.5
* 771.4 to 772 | 13.6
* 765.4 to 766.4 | 13.3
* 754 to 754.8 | 16.7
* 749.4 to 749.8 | 16.2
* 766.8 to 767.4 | 12.5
